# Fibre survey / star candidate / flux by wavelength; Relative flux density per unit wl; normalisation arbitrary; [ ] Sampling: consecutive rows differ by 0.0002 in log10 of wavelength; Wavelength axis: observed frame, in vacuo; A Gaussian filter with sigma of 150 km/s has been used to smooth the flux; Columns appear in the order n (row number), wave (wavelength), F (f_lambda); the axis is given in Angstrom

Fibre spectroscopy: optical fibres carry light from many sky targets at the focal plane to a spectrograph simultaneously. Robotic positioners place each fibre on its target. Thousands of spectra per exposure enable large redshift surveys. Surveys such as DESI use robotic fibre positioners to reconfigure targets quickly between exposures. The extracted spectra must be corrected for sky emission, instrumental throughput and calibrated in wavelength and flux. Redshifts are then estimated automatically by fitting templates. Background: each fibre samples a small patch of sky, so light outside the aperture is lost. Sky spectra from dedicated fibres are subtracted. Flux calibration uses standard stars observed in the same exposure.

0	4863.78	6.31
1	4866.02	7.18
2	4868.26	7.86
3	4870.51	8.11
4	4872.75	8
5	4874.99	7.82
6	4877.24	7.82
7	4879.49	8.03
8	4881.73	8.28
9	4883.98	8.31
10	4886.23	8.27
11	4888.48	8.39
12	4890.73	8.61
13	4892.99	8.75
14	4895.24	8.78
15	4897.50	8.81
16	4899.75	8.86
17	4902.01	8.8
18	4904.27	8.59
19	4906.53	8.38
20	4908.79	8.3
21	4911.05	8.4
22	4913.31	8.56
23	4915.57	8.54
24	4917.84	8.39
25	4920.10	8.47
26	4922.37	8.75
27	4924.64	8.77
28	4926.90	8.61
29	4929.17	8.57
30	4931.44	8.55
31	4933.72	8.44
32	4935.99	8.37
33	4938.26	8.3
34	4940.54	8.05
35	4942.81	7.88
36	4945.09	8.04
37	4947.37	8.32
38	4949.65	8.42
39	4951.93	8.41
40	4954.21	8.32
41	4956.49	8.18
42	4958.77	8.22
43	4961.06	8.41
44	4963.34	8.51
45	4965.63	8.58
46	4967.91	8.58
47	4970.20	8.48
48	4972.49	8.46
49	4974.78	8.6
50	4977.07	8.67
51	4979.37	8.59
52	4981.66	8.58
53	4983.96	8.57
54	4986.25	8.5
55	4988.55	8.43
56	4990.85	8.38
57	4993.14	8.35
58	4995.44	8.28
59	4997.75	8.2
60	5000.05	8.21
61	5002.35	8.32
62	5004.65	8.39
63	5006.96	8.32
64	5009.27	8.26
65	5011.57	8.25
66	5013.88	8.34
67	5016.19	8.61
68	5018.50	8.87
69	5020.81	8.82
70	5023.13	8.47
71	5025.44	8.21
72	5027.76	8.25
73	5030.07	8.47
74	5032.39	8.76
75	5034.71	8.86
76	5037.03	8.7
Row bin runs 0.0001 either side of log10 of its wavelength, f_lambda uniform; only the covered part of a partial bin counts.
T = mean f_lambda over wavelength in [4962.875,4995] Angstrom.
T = 8.52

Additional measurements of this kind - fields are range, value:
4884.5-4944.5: 8.5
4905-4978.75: 8.42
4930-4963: 8.29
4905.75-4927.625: 8.52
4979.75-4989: 8.53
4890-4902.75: 8.77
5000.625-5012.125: 8.31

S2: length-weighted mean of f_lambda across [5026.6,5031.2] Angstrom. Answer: 8.37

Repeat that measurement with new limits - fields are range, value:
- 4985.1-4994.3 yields 8.42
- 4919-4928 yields 8.65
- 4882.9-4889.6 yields 8.32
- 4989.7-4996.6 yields 8.34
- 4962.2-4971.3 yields 8.54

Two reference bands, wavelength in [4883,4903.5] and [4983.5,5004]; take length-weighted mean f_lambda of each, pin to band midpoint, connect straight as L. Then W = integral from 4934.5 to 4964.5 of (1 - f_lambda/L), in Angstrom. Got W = 0.73 Angstrom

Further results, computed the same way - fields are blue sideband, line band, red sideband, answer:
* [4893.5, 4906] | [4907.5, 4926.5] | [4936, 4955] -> 0.1 Angstrom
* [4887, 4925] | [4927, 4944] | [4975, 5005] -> 0.4 Angstrom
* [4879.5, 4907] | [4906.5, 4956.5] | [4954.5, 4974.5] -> 0.5 Angstrom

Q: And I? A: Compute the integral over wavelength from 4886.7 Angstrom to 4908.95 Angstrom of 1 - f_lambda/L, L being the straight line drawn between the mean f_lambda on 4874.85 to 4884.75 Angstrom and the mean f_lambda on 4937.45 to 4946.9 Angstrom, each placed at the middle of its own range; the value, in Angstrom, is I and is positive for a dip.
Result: -1.6 Angstrom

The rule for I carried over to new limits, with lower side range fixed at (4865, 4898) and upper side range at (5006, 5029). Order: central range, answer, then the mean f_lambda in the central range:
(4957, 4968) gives -0.1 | 8.44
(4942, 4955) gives 0.1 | 8.23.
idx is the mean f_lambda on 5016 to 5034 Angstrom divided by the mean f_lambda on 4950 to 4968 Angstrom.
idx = 1.02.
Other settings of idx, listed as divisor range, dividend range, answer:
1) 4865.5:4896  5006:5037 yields 1.04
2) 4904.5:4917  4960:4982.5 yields 1.01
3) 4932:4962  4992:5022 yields 1.02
